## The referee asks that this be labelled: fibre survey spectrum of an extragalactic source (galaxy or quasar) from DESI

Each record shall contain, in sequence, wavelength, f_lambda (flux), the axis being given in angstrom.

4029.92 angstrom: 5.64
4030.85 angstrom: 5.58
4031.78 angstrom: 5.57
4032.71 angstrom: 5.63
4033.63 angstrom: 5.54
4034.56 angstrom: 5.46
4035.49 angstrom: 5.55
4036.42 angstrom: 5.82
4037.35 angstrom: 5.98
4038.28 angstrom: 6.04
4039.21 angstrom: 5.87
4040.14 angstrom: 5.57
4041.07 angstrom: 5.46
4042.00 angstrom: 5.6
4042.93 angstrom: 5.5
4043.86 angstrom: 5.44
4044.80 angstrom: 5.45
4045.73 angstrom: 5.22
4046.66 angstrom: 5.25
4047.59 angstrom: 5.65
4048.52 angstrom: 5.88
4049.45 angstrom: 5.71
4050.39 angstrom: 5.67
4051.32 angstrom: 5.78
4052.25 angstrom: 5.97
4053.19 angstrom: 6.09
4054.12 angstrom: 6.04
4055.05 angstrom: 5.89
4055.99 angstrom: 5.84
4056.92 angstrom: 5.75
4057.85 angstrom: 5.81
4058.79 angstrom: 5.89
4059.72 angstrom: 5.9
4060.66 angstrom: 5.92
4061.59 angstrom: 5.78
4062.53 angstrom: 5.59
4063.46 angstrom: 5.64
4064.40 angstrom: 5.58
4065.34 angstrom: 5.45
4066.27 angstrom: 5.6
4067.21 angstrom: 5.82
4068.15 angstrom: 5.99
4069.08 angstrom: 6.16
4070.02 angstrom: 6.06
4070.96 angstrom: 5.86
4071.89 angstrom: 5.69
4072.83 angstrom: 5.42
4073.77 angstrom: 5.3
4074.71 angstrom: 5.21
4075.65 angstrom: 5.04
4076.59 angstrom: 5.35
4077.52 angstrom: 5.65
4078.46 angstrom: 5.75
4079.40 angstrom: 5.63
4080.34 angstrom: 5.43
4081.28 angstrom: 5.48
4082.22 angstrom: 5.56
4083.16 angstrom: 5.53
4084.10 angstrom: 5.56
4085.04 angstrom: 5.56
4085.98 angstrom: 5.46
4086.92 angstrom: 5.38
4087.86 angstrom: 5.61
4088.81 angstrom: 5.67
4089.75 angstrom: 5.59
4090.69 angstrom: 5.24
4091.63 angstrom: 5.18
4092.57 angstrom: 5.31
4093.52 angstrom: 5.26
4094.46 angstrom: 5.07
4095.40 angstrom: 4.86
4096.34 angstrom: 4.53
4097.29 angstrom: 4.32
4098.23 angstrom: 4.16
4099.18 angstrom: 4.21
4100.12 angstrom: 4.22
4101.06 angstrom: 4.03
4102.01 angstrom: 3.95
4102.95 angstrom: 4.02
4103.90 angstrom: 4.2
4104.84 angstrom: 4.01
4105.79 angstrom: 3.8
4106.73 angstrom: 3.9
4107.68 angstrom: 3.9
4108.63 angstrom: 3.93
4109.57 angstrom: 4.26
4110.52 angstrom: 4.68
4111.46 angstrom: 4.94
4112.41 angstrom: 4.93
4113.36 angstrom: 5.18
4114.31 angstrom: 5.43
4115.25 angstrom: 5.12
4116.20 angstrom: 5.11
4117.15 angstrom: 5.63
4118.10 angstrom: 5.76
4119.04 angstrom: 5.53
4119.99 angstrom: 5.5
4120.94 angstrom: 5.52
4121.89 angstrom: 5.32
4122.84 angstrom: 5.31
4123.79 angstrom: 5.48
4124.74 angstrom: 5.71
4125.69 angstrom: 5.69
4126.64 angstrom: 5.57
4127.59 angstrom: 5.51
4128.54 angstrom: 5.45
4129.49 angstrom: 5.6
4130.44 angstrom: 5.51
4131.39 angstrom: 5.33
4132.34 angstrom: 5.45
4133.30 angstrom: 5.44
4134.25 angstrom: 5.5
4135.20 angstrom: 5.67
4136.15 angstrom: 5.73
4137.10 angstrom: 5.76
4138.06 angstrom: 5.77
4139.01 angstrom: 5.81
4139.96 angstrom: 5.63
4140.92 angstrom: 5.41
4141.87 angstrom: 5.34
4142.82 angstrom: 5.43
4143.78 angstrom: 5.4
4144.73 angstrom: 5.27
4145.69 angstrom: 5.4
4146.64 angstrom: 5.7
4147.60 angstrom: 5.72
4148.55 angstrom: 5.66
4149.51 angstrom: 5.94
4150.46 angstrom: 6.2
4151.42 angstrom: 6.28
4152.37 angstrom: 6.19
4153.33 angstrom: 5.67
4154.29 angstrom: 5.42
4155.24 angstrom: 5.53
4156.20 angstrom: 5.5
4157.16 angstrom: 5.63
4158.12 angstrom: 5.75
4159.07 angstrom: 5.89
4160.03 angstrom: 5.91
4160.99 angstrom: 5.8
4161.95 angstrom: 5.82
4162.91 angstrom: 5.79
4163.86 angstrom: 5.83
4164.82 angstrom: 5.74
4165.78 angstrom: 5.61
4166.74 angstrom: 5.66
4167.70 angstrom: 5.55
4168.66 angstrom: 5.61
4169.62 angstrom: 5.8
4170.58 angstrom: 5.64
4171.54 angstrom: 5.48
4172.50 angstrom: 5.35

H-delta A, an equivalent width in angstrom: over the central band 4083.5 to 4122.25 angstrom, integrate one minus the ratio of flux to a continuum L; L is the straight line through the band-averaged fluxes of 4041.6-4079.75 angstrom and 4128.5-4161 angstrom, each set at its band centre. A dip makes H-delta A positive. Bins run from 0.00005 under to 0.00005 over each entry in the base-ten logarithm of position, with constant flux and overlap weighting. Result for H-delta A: 5.40 angstrom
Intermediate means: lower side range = 5.68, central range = 4.87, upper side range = 5.65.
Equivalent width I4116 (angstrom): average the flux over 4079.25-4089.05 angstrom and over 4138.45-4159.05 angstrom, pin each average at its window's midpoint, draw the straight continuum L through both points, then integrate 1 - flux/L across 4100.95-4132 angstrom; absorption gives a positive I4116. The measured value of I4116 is 3.4 angstrom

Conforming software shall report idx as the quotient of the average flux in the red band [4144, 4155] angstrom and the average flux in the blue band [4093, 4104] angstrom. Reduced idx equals 1.3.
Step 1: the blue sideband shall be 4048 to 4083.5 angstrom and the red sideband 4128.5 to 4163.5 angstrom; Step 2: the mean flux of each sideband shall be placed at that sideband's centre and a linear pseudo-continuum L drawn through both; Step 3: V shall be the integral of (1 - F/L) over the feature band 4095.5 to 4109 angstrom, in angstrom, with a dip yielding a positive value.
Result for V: 3.7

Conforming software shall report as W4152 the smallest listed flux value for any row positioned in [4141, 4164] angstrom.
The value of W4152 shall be 5.27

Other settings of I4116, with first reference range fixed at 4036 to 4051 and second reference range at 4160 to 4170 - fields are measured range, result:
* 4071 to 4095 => 0.9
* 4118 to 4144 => 0.7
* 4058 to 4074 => -0.3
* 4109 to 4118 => 1.0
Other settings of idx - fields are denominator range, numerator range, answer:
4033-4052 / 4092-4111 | 0.77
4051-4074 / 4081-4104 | 0.86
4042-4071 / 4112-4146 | 0.95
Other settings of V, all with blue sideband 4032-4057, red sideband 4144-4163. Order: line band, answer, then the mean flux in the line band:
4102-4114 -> 3.0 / 4.31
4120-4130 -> 0.4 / 5.51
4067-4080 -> 0.2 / 5.63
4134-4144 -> 0.3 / 5.59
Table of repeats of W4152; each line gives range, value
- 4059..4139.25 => 3.8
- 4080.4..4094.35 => 5.18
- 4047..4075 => 5.21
